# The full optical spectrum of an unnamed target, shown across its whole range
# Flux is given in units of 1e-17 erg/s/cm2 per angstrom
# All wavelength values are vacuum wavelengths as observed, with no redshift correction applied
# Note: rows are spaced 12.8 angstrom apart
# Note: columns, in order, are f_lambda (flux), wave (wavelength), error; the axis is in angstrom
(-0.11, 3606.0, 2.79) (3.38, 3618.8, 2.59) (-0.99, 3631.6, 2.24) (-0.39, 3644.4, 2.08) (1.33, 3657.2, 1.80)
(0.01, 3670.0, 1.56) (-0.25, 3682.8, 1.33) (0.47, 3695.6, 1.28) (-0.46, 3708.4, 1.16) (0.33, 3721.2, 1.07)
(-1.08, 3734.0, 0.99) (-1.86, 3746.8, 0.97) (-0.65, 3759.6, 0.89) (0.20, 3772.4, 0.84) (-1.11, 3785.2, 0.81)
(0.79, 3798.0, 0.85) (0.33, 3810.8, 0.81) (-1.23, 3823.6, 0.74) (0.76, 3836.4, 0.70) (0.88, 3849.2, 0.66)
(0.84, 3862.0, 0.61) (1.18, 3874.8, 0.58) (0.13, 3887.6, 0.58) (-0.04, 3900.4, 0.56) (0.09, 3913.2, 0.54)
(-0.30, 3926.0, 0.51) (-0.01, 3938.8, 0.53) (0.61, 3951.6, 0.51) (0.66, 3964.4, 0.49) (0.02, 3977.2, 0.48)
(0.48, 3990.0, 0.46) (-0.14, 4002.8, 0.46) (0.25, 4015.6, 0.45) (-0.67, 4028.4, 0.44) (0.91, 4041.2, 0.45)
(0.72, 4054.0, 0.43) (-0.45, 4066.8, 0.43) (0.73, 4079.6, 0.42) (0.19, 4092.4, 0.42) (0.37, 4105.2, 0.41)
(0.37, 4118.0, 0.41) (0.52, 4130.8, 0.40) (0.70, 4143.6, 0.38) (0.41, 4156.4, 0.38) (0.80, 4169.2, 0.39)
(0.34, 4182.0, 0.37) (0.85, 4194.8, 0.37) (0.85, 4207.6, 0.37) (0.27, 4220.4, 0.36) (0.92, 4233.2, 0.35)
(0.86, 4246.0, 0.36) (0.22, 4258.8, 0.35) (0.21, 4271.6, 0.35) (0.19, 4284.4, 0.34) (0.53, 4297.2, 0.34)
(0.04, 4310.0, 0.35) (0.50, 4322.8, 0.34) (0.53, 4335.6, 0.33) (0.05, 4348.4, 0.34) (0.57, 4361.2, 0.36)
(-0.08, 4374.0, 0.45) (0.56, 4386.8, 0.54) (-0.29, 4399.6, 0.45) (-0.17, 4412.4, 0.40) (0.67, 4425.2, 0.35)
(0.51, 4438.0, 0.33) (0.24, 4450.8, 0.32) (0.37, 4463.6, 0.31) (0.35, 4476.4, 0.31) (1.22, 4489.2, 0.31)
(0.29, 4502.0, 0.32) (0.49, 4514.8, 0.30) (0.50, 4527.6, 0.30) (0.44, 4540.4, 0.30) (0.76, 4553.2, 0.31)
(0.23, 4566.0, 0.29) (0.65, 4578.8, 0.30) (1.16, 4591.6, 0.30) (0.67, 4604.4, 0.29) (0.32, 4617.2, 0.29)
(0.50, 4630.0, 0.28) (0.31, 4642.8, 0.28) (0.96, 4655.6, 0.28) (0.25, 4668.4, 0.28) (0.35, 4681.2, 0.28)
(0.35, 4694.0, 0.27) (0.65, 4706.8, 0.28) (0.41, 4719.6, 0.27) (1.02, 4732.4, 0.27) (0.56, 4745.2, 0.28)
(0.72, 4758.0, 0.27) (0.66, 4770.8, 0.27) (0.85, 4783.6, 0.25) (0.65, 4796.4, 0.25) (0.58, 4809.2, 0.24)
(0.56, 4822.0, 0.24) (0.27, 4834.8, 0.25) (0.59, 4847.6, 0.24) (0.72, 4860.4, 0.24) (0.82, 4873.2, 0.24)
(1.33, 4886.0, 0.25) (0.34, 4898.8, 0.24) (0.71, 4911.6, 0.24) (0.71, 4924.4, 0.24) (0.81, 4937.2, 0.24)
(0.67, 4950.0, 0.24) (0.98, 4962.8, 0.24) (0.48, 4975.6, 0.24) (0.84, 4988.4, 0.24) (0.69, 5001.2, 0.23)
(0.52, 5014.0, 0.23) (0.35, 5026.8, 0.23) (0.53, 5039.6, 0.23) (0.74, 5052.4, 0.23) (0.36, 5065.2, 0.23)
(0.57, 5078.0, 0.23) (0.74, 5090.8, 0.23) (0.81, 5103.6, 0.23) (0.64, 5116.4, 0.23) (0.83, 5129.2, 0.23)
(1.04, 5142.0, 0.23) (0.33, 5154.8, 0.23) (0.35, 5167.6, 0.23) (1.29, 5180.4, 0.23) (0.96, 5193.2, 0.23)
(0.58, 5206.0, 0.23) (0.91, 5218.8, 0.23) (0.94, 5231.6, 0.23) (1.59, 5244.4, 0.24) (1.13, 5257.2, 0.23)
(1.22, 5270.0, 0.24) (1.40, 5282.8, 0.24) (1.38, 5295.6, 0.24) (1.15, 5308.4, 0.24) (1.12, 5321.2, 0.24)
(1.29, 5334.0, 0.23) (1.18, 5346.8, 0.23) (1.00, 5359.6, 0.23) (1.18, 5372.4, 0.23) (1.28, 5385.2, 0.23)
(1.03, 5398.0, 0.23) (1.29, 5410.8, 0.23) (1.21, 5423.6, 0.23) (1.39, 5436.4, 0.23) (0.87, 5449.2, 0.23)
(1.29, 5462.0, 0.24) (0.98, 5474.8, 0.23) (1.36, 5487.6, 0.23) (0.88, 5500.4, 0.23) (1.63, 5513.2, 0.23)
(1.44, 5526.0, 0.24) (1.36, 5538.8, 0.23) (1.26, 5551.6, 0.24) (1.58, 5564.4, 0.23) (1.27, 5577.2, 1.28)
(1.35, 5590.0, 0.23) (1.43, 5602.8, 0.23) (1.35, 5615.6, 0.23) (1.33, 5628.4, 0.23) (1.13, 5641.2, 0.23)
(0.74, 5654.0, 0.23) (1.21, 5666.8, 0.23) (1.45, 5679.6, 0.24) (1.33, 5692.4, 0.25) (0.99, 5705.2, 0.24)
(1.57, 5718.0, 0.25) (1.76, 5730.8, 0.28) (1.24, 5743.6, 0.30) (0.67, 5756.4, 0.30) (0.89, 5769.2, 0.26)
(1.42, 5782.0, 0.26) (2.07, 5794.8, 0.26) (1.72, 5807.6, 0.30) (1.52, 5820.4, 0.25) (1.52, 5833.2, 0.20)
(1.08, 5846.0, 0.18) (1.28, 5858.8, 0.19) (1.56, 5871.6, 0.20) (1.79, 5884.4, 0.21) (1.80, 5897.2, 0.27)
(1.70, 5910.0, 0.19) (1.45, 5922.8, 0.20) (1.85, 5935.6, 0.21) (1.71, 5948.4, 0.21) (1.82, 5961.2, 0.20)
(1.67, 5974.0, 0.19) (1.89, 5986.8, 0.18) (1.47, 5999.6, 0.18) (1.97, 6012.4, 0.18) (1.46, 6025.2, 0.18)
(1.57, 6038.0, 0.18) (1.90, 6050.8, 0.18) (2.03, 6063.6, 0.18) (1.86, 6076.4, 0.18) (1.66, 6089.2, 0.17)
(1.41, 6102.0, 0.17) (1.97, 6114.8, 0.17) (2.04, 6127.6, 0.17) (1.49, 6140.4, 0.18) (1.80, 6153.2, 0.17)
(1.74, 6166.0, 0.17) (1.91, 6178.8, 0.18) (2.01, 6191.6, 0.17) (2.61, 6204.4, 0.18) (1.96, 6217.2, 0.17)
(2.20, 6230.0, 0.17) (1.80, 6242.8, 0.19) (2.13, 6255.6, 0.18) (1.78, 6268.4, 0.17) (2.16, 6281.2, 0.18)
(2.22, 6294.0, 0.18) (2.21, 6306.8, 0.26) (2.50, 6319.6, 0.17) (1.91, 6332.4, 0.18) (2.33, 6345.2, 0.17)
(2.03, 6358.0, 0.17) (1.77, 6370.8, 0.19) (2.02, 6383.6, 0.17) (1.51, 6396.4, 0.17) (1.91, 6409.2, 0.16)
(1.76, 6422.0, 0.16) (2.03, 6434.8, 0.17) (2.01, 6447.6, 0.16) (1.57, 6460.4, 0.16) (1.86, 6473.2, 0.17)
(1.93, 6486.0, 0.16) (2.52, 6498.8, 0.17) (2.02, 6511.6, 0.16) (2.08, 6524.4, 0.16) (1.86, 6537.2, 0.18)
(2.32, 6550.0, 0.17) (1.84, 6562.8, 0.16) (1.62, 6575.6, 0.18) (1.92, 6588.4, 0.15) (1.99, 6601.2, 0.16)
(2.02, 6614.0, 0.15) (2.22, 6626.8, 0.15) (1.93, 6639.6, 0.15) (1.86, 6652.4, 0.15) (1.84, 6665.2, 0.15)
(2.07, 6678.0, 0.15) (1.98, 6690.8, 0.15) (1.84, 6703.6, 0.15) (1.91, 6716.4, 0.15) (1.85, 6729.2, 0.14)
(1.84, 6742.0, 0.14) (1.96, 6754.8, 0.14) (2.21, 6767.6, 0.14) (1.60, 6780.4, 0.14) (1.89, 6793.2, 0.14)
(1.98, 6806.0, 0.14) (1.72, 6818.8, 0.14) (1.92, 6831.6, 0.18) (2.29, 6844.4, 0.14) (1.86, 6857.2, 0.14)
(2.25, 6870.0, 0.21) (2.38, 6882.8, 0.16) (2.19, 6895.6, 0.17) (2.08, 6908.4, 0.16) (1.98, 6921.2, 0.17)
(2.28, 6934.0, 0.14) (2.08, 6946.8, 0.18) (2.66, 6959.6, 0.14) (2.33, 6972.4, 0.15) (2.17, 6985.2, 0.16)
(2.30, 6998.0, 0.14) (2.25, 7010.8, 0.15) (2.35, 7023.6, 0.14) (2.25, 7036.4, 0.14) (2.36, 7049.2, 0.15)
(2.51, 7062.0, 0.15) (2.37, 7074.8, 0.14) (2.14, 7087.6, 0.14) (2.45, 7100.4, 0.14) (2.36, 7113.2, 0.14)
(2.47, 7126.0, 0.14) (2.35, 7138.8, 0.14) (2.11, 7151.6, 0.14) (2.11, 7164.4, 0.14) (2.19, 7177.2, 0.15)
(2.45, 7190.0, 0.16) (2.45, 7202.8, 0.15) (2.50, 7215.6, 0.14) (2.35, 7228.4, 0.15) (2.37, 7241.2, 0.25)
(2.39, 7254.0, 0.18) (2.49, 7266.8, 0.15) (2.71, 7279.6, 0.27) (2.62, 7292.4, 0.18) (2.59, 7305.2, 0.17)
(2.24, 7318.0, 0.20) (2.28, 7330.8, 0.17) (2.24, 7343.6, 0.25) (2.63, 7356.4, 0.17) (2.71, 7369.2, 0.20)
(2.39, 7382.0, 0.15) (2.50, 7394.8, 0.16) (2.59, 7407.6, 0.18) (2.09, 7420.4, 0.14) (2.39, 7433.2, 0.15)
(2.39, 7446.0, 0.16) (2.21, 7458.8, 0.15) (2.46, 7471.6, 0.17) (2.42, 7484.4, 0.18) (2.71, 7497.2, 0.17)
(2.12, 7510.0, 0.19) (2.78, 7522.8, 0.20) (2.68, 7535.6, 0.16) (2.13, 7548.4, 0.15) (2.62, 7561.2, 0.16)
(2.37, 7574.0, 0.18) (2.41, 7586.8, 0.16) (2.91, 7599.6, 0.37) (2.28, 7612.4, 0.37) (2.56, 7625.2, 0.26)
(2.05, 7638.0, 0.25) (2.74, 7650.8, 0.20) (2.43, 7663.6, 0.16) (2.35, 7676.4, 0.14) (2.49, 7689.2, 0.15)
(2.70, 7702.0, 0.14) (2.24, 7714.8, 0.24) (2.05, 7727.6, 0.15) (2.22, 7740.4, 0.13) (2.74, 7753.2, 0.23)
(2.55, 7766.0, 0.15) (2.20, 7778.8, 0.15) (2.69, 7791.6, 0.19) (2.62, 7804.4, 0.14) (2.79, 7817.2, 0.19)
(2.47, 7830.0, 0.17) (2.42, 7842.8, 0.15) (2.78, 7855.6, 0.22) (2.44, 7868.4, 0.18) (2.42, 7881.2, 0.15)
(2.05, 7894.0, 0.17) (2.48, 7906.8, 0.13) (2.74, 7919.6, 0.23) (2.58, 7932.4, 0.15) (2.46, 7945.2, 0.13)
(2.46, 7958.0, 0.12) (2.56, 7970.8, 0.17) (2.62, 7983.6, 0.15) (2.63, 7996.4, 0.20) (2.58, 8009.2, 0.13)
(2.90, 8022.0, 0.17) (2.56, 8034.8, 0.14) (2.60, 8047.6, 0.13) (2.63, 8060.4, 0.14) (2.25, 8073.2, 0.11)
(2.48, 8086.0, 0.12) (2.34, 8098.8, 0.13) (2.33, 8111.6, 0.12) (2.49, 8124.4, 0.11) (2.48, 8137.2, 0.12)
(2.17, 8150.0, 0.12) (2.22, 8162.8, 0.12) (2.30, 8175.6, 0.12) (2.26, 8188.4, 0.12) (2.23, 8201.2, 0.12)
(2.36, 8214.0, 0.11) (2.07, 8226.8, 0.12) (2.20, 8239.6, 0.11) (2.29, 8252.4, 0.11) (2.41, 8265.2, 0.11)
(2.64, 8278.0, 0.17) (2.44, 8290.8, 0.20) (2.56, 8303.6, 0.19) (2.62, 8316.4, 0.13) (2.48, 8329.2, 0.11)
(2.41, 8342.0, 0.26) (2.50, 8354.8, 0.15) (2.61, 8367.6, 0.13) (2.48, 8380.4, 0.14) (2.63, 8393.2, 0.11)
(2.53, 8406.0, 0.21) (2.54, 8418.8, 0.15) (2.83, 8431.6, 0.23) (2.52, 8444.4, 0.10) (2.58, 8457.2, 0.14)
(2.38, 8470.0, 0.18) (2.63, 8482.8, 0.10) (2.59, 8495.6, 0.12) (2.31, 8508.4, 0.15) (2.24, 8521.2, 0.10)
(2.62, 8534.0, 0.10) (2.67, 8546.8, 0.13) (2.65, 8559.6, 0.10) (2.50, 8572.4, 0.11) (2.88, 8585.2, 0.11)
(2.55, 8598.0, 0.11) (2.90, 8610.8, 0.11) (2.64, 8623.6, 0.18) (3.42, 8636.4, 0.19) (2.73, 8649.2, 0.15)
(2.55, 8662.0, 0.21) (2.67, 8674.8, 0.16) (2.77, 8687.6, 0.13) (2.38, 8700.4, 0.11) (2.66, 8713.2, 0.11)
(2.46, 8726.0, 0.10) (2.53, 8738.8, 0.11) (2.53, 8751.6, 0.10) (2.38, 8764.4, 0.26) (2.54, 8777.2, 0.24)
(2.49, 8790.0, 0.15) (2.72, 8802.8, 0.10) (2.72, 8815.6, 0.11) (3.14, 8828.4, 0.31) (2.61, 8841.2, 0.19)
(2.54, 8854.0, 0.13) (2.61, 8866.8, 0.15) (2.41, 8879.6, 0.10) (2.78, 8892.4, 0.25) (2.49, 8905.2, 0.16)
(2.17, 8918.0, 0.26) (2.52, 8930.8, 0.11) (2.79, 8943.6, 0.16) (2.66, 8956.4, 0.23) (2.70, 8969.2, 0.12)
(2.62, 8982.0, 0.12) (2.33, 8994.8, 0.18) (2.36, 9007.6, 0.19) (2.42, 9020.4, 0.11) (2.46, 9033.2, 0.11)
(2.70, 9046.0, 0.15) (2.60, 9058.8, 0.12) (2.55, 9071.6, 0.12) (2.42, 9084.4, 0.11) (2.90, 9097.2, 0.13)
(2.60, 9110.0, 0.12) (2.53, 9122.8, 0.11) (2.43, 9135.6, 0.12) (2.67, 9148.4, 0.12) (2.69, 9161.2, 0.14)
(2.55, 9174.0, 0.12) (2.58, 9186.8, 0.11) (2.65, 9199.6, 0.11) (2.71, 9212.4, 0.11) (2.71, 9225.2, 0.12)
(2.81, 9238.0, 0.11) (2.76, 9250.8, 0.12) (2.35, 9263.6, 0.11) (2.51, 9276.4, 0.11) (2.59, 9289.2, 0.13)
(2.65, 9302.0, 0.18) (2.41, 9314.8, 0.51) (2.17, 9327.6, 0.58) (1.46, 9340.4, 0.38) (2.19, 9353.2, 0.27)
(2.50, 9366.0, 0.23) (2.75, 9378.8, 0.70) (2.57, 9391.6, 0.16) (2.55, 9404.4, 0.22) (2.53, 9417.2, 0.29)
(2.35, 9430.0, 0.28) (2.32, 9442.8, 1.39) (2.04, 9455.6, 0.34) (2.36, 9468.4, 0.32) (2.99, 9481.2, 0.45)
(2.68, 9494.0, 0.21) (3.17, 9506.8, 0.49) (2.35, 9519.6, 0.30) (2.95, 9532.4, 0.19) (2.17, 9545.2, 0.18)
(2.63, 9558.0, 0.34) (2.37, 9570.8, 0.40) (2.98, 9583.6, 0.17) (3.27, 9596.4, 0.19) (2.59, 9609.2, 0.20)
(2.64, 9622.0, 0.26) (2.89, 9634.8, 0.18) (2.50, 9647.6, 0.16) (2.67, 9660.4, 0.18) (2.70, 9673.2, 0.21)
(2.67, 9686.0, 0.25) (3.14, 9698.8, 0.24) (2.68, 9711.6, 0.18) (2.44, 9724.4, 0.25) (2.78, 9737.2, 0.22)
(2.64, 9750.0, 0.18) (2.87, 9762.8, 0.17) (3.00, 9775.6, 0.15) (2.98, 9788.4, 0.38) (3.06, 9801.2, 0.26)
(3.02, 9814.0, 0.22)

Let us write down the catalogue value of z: 0.311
